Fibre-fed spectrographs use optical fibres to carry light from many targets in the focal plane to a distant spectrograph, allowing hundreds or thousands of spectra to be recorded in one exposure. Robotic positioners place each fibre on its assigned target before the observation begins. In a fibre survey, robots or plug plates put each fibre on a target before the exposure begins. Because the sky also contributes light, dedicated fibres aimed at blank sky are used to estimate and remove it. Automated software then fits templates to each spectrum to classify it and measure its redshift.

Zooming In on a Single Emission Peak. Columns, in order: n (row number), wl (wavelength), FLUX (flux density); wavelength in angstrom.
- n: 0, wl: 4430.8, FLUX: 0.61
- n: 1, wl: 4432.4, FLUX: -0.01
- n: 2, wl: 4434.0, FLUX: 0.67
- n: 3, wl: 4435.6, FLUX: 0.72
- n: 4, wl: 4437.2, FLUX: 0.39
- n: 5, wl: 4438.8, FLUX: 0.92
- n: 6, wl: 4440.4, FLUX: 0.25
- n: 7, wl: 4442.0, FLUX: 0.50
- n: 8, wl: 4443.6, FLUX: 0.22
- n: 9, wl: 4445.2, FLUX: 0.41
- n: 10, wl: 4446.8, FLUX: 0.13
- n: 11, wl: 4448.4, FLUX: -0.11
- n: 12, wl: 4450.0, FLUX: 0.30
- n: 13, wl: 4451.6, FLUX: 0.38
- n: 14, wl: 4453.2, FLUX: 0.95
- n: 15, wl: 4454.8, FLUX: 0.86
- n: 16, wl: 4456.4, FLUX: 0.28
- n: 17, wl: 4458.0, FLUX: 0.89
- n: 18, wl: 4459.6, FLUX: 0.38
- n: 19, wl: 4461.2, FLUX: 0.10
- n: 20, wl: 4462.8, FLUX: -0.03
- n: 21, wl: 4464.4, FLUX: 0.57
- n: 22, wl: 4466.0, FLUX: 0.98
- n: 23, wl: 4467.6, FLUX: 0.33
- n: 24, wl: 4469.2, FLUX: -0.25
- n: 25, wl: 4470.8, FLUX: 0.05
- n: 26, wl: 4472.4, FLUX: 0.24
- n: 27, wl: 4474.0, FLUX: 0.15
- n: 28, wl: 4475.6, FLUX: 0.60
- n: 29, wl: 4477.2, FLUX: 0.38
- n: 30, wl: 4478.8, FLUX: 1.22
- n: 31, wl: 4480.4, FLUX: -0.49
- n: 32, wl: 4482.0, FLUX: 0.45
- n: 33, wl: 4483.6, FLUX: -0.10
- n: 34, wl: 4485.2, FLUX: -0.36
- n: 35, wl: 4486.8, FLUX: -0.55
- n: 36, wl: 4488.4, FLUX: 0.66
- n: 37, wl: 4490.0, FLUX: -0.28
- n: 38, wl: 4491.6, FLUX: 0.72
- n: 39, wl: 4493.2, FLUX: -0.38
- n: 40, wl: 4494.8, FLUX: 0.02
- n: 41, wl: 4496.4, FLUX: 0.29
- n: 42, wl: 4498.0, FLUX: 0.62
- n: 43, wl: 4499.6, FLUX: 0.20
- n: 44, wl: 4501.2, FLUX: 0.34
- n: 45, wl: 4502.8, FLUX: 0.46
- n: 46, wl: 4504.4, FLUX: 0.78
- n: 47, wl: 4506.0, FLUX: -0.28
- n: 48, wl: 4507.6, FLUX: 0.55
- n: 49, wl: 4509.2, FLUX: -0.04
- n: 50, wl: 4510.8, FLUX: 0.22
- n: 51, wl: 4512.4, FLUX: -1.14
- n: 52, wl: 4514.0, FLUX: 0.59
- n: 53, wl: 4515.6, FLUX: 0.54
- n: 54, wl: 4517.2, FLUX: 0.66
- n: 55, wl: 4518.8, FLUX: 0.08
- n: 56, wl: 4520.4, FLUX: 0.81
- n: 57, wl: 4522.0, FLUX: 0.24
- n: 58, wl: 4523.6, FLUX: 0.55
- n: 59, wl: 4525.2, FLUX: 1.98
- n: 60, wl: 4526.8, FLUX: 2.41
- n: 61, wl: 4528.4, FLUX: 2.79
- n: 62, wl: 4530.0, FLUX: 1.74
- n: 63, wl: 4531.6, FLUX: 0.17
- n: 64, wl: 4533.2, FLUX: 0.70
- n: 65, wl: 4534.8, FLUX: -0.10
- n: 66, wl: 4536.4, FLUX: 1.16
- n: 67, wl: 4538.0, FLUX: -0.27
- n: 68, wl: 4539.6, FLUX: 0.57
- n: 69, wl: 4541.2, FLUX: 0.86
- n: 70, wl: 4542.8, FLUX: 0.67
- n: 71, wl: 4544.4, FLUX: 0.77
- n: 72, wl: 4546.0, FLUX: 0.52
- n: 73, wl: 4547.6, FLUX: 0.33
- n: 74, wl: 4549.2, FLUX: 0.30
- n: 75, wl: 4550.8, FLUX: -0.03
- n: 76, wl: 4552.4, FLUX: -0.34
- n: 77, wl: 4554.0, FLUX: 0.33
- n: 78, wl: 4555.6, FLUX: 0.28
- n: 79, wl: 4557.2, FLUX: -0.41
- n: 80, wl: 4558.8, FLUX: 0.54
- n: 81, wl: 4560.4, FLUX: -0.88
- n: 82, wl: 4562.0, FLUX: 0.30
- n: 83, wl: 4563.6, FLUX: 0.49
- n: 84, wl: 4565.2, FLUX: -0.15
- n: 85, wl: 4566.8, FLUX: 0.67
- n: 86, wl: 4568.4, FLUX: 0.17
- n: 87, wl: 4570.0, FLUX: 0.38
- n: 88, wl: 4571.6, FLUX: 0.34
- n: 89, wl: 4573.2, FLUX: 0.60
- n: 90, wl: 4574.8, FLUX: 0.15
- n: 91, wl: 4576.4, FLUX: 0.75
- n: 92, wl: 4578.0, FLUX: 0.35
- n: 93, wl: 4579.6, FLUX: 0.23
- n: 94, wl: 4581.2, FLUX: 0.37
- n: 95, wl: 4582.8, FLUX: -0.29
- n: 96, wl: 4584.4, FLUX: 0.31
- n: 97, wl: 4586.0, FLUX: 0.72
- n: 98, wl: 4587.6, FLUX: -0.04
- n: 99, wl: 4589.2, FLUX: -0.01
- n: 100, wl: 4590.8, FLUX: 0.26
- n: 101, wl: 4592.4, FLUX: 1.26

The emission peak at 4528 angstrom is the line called [O II] 3727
